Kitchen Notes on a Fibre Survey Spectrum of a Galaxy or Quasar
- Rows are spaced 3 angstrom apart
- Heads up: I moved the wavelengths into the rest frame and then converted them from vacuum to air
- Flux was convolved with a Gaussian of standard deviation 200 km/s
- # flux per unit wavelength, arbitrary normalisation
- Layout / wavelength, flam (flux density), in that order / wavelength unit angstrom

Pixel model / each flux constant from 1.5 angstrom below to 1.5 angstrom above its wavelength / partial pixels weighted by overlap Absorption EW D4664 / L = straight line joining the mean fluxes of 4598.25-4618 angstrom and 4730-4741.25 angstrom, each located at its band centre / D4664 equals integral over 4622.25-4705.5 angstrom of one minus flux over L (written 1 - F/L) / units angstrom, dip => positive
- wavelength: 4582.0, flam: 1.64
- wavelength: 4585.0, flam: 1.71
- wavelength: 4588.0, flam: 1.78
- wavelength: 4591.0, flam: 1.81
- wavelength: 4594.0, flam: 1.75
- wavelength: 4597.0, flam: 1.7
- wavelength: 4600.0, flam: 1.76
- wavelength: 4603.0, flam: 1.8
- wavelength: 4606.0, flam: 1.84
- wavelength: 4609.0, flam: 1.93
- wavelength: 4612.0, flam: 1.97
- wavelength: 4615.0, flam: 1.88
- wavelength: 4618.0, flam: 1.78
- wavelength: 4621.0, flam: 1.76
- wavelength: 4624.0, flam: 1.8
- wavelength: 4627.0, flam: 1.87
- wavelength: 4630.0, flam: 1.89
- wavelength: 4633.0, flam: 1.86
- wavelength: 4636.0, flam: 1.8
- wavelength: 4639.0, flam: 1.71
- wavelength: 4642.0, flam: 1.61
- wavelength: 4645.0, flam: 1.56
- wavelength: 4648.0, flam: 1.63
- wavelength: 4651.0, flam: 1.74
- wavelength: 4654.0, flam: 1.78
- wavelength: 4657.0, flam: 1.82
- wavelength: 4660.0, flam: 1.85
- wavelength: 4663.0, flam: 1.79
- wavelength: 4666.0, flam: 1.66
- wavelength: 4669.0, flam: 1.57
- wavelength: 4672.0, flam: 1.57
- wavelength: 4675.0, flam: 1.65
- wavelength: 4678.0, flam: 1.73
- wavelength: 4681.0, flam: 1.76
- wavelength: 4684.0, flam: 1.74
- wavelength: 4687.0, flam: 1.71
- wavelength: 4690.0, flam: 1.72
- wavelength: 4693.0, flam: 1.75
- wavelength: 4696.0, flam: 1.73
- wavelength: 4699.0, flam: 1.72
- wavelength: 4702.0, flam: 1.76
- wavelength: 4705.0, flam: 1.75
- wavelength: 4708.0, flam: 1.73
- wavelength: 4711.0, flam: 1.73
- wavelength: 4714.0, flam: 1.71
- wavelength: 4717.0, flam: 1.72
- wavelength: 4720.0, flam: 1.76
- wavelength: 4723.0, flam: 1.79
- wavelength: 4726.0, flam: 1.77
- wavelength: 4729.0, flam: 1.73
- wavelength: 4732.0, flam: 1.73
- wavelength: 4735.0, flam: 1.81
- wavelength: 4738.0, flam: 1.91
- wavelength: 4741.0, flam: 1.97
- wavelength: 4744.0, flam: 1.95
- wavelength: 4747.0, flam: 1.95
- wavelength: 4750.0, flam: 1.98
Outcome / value 5.1 angstrom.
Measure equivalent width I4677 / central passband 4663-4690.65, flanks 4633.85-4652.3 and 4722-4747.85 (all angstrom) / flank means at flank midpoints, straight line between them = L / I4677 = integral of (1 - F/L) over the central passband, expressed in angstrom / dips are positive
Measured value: 0.9 angstrom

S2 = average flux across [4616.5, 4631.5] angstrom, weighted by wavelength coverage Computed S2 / 1.82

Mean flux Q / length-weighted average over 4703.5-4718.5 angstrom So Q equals 1.73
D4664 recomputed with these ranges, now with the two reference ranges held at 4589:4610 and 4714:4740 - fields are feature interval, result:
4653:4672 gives 0.60 angstrom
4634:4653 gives 1.13 angstrom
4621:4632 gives -0.30 angstrom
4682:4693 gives 0.33 angstrom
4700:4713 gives 0.29 angstrom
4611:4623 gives -0.32 angstrom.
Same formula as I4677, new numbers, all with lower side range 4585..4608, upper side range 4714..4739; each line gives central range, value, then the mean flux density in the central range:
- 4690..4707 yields 0.3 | 1.74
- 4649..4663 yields -0.1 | 1.79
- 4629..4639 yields -0.3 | 1.83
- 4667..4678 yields 1.0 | 1.62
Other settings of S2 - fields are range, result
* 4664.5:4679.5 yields 1.64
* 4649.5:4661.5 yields 1.8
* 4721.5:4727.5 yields 1.78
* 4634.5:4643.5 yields 1.71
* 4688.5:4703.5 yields 1.74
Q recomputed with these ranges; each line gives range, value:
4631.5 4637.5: 1.83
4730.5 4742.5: 1.85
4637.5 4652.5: 1.65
